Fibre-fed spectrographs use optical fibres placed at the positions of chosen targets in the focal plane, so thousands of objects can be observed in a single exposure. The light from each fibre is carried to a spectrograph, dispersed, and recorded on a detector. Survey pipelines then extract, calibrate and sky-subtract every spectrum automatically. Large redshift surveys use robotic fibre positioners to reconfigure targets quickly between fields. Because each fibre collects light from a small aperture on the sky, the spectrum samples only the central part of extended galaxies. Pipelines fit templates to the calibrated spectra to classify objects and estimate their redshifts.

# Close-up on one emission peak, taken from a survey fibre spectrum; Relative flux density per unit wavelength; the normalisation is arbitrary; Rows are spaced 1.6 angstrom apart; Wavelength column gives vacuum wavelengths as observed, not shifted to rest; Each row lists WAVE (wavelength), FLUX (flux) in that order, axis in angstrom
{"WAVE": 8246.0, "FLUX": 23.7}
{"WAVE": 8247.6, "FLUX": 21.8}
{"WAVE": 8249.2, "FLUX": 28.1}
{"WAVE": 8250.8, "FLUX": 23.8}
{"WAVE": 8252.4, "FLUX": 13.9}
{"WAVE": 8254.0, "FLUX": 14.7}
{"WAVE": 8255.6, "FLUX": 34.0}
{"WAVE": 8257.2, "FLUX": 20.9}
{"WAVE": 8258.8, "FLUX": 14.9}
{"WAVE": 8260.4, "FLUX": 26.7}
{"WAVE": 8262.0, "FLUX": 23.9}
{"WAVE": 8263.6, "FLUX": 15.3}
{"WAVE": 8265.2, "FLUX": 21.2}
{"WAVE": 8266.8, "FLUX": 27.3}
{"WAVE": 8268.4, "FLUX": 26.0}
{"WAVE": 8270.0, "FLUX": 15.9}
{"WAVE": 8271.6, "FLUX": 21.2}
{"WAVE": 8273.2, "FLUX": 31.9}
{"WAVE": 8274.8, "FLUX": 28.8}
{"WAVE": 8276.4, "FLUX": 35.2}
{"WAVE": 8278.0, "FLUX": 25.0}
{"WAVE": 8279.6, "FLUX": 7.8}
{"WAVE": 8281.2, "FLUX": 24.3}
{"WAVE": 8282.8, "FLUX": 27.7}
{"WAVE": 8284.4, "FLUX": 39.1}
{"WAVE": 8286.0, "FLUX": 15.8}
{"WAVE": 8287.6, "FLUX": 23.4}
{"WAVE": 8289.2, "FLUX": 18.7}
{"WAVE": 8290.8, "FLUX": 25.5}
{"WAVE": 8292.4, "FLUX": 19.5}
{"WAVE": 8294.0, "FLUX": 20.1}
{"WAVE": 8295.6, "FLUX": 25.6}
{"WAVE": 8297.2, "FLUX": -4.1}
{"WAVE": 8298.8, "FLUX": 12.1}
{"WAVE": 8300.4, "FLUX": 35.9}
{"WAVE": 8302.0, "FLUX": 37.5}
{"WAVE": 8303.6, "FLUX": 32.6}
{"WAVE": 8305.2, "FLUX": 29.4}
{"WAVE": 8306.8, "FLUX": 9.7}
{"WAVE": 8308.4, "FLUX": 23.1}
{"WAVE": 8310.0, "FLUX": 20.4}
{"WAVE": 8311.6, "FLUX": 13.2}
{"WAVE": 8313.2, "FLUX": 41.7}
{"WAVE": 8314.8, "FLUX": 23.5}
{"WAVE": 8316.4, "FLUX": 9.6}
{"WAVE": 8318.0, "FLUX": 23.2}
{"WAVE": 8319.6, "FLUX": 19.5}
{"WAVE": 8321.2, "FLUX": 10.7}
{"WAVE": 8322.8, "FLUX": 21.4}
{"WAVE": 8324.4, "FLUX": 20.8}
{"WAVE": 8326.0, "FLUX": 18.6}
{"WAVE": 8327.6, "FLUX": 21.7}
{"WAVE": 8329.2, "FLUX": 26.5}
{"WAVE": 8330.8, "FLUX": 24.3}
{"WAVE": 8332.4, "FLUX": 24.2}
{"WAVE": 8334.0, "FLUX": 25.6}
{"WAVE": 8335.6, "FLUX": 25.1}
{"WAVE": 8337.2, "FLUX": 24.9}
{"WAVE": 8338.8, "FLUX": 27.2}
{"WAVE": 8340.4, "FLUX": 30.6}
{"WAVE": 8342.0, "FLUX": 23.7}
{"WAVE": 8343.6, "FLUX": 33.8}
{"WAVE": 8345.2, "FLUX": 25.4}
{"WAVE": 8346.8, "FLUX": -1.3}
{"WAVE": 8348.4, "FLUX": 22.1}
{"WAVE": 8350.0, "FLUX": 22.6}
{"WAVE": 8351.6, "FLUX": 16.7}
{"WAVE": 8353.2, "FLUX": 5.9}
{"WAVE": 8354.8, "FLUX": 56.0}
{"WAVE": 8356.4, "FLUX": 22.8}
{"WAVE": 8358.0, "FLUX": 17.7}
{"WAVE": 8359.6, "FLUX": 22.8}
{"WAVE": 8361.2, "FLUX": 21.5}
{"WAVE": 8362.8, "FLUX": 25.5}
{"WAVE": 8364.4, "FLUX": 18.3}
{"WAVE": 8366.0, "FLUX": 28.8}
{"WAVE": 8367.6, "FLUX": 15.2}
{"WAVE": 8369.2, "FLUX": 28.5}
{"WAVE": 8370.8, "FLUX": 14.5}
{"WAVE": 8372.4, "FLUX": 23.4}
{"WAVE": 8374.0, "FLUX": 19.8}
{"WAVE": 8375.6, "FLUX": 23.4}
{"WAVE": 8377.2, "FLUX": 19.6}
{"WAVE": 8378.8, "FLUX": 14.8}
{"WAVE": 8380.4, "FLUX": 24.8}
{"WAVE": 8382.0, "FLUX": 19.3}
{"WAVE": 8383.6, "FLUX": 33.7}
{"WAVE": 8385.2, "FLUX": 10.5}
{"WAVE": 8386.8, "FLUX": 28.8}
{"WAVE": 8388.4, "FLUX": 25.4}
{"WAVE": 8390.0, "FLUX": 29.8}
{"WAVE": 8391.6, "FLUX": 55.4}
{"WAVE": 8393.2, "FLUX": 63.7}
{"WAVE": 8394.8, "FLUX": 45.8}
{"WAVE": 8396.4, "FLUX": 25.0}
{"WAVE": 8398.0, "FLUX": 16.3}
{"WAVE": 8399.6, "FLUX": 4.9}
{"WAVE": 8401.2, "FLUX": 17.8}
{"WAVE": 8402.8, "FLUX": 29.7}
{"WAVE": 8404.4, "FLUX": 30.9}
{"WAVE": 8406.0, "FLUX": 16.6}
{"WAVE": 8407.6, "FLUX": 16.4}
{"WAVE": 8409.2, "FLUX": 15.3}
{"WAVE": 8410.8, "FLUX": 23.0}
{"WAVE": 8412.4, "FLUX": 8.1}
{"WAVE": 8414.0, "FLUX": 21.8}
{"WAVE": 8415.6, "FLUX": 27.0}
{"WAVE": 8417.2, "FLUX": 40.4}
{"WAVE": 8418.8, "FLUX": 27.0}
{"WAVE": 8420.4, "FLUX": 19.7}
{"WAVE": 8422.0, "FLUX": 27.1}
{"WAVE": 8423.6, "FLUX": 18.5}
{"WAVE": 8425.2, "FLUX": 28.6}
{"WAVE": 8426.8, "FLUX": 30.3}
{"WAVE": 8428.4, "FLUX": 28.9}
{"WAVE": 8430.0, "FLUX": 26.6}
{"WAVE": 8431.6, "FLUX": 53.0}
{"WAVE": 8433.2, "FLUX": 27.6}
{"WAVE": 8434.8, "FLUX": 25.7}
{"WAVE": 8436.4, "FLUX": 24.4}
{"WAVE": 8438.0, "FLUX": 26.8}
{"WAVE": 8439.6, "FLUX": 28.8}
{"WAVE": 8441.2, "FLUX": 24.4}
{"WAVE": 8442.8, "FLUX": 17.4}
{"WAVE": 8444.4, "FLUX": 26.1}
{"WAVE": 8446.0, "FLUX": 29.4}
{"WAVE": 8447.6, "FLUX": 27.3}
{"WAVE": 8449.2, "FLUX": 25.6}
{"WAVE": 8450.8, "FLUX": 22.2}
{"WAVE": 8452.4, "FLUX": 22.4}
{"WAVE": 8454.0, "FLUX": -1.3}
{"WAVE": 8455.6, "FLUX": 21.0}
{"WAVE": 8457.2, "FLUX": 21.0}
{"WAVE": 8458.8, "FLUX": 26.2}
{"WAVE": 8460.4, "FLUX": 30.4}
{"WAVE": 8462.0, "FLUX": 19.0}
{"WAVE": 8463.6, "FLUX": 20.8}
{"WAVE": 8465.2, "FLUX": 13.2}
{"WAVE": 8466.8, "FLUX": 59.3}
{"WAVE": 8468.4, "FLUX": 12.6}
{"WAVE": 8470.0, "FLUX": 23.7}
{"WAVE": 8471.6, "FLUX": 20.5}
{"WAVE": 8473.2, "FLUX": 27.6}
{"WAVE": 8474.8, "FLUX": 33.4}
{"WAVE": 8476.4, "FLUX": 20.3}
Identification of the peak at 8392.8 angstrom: H-gamma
